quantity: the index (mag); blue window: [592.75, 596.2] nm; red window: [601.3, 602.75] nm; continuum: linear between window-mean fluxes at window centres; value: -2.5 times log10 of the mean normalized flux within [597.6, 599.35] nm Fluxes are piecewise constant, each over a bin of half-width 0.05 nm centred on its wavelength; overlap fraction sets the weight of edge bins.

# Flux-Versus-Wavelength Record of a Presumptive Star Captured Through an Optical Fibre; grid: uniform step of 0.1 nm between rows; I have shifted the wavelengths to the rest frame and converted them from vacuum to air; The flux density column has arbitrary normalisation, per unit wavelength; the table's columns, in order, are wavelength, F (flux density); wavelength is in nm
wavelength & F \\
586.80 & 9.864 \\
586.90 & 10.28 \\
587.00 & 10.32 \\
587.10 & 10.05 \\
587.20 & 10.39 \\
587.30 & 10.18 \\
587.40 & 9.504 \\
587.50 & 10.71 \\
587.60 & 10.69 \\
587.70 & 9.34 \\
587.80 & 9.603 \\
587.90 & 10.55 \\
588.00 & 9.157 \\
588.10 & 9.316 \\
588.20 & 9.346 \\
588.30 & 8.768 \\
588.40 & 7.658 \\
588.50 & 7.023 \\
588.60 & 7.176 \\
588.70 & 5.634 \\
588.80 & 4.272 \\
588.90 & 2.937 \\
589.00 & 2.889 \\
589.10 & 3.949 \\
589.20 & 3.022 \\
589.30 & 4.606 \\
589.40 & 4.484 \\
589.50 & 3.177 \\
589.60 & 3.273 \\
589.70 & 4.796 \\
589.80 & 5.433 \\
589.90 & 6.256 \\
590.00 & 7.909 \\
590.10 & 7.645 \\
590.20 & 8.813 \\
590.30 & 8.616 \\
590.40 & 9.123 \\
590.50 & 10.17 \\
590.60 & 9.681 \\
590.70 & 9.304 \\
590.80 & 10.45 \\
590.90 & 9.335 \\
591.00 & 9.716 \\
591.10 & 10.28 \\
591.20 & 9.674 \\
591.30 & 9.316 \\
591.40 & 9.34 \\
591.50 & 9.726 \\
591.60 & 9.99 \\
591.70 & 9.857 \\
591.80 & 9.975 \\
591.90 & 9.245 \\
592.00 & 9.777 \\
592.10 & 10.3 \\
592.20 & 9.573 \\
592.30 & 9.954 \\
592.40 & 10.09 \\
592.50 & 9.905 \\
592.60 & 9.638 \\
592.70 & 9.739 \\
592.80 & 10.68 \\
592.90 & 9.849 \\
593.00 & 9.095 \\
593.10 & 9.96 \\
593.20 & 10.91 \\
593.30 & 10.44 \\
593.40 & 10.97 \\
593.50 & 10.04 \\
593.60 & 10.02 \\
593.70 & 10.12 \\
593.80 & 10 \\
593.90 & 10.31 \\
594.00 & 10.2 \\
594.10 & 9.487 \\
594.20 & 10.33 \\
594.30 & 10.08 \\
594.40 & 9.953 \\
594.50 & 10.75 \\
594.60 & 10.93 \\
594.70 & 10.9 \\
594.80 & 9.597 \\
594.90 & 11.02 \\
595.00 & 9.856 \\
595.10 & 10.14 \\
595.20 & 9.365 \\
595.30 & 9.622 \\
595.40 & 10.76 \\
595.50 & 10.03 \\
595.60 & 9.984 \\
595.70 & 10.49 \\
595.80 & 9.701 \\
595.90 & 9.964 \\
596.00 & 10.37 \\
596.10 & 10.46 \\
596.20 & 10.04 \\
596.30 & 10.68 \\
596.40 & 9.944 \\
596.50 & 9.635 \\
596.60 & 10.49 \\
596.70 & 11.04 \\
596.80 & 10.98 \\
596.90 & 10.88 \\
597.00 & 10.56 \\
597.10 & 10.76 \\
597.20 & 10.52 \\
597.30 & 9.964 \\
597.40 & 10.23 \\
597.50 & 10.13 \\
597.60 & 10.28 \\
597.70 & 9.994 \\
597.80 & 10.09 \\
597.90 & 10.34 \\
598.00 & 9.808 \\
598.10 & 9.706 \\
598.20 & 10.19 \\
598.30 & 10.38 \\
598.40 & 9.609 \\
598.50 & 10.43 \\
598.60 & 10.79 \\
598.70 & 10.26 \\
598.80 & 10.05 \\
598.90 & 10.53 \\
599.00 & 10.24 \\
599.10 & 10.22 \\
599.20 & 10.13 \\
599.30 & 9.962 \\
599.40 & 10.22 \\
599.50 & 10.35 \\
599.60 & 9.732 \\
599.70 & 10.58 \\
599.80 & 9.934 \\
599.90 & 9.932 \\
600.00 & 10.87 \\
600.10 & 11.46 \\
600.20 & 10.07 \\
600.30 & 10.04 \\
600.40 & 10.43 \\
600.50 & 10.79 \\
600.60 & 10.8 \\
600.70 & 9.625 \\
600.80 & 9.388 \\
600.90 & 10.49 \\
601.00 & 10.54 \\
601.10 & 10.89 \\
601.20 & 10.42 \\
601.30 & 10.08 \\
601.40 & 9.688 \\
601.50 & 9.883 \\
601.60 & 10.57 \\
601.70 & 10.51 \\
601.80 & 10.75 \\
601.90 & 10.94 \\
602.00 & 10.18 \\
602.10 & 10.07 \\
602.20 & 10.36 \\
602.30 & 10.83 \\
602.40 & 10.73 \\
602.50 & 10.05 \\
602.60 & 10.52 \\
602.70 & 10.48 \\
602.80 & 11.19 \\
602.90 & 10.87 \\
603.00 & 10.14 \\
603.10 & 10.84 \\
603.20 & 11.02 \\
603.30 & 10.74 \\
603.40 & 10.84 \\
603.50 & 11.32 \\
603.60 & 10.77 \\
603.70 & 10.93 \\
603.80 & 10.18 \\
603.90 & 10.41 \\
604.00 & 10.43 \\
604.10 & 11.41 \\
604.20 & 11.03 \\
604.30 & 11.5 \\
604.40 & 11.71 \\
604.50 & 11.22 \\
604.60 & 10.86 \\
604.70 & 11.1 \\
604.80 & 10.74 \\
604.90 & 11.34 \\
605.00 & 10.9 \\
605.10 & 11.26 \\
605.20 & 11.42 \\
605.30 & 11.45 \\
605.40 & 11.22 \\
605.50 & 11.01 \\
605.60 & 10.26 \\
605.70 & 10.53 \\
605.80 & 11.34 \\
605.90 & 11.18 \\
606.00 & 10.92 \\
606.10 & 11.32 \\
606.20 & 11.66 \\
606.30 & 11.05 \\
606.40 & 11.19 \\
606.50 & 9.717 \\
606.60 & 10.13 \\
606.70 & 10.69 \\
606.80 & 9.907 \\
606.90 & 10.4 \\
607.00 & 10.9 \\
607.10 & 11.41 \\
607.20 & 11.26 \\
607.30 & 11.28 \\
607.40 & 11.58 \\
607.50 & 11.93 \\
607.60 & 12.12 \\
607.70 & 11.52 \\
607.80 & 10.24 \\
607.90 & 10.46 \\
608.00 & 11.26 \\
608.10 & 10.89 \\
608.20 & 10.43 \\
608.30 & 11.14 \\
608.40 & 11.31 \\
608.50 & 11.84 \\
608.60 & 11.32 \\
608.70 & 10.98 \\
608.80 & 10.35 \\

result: 0.01 mag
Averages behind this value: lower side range 10.2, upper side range 10.4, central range 10.2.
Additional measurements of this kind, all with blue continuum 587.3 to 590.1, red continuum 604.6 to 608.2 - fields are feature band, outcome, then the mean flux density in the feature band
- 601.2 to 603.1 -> -0.05 mag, 10.4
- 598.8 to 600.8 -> -0.09 mag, 10.3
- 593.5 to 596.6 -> -0.22 mag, 10.2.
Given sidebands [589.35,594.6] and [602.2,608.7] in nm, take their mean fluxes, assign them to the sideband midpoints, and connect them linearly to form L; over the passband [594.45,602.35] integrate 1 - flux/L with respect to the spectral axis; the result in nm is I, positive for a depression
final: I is -0.21 nm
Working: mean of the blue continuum 9.2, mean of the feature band 10.3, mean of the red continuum 11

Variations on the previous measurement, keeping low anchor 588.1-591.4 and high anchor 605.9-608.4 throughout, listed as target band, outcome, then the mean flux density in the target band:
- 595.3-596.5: -0.24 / 10.2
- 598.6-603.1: -0.38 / 10.4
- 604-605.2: -0.09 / 11.2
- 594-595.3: -0.32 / 10.2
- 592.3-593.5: -0.36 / 10.1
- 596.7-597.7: -0.20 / 10.5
